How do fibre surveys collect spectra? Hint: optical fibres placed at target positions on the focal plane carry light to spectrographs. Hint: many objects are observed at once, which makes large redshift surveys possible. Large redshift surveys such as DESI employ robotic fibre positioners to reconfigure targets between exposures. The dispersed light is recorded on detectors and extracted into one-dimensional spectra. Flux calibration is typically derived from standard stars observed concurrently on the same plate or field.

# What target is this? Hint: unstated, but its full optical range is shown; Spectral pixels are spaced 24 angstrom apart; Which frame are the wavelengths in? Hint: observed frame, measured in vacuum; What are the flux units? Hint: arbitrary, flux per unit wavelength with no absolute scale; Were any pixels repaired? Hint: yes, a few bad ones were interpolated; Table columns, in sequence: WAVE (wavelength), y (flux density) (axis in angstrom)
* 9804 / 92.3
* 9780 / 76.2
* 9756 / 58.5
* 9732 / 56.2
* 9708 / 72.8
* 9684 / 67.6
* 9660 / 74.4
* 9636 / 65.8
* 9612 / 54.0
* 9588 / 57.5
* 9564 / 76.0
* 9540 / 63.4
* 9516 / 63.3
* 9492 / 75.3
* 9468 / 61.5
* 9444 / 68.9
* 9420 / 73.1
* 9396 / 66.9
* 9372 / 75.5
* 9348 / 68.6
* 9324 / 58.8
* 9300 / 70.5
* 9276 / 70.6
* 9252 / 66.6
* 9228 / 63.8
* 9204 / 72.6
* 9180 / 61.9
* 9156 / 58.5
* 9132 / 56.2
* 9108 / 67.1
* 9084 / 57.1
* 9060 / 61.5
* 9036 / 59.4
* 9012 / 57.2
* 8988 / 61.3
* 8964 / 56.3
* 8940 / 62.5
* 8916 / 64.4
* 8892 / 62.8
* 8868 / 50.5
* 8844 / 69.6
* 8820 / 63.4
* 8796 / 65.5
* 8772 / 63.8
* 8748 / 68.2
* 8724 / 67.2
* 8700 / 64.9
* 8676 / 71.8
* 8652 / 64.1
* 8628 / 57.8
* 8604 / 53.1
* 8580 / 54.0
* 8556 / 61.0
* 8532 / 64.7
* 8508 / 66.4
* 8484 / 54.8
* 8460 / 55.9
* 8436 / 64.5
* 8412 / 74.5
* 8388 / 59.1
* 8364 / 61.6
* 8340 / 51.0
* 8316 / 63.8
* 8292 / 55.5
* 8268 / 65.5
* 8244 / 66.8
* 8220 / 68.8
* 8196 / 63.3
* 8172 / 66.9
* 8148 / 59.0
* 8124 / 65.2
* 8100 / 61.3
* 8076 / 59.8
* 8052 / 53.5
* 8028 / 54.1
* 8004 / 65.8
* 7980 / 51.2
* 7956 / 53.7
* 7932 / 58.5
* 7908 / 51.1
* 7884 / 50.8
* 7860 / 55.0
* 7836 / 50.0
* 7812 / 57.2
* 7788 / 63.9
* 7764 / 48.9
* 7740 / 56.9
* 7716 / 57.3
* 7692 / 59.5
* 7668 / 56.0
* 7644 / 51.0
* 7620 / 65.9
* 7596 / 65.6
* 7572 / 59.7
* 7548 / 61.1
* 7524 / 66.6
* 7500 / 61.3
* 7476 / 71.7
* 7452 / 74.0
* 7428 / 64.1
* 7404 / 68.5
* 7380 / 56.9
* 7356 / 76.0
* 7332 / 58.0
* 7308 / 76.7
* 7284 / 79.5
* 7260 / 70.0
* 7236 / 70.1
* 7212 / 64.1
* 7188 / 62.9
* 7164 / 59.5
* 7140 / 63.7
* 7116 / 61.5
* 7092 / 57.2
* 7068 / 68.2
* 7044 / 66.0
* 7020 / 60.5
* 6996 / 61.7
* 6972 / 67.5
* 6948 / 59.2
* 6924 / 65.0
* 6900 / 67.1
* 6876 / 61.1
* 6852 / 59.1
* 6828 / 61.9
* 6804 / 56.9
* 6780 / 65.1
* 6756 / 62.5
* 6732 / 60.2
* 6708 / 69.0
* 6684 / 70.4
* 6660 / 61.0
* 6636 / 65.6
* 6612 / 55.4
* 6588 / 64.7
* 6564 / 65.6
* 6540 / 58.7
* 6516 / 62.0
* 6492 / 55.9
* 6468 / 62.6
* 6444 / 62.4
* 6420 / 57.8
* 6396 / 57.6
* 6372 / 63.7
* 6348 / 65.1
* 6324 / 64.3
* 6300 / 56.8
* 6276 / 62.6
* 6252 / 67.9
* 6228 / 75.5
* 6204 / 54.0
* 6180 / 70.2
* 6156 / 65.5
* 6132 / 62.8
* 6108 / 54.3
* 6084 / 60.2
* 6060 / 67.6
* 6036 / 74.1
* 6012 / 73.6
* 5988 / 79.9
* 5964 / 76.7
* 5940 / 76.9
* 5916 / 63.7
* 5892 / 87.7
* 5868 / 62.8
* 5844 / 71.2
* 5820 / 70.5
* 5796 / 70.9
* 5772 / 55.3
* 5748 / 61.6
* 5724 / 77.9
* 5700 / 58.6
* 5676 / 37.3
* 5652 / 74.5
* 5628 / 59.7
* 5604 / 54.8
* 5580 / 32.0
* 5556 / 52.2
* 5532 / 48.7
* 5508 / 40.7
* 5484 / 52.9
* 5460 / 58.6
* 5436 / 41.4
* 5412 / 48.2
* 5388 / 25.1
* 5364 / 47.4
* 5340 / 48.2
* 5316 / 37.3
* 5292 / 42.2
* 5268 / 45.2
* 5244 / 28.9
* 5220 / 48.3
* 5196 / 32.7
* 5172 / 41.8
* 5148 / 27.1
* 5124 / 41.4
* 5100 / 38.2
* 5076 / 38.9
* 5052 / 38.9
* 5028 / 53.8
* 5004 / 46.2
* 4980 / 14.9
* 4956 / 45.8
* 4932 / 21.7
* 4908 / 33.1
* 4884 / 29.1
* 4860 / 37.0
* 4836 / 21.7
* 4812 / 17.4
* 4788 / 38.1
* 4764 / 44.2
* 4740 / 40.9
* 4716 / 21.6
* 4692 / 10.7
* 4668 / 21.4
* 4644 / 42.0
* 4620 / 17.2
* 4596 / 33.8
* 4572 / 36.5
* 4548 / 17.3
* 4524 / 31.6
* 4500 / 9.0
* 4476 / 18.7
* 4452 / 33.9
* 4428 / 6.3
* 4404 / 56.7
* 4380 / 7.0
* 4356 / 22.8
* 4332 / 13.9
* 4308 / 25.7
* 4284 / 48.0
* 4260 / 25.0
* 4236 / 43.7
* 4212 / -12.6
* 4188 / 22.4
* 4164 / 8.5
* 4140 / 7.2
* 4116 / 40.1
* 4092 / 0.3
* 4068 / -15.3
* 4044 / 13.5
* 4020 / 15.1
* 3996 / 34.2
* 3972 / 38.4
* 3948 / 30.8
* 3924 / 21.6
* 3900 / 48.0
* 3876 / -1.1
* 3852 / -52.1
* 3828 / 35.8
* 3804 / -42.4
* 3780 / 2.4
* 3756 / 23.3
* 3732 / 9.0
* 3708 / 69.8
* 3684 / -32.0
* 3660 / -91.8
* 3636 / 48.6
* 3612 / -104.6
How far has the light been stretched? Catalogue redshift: 0.25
